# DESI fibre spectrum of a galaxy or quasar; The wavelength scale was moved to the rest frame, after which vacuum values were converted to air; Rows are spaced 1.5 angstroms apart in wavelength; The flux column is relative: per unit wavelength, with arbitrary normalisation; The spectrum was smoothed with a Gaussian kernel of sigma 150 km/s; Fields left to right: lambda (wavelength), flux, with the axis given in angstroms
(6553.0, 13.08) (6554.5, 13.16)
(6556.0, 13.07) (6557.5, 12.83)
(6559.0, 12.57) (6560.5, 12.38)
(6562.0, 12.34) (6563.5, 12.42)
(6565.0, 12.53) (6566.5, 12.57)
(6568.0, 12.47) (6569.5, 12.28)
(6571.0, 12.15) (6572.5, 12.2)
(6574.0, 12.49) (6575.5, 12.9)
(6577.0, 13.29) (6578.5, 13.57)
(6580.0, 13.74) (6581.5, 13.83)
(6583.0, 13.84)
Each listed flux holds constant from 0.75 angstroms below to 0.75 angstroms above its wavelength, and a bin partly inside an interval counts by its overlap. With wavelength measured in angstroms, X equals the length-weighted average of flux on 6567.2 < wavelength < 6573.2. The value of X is 12.3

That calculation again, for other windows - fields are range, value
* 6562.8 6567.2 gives 12.5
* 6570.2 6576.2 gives 12.4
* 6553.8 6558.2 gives 13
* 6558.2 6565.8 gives 12.5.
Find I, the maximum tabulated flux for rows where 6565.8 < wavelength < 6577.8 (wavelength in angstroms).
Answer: 13.29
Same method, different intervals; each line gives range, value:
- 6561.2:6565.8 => 12.53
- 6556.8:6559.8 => 12.83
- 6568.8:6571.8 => 12.28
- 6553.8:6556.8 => 13.16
